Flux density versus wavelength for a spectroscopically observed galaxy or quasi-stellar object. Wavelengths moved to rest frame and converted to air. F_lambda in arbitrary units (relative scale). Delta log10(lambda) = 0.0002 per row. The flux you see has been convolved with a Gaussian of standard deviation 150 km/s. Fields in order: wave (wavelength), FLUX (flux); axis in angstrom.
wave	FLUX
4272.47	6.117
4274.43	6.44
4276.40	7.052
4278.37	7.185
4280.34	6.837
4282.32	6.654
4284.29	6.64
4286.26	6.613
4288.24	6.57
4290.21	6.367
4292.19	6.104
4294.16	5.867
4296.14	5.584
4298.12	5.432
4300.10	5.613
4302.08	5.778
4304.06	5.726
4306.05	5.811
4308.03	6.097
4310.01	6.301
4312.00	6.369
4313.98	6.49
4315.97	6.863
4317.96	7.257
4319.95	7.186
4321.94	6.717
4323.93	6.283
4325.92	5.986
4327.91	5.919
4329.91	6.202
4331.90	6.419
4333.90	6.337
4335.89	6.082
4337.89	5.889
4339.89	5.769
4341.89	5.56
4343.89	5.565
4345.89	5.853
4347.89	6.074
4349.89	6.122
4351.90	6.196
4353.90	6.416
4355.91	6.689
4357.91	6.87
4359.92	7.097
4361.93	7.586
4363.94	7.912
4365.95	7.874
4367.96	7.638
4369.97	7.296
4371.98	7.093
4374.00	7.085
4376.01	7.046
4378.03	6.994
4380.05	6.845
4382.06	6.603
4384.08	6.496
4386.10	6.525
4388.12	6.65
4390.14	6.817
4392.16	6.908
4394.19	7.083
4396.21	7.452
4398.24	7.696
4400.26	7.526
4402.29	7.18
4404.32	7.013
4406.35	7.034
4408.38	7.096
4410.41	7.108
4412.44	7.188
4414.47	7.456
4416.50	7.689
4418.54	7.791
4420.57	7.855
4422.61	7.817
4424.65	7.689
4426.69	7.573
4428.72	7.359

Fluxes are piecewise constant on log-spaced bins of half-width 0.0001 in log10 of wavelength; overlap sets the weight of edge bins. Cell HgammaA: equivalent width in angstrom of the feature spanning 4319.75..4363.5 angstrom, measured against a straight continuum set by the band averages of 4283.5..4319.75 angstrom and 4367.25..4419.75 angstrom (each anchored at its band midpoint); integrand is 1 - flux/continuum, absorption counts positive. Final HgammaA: 2.0 angstrom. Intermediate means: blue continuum 6.21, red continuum 7.13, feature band 6.31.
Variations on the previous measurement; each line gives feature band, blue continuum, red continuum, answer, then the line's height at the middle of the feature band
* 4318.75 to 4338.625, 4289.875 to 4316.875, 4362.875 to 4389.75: 0.2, 6.39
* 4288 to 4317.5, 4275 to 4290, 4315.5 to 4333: 2.5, 6.65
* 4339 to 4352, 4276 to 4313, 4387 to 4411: 1.6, 6.67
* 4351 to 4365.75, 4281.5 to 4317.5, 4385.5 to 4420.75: -0.5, 6.77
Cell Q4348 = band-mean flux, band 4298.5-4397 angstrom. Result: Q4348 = 6.55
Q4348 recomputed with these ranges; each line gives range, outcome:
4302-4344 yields 6.23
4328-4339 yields 6.16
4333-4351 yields 5.92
